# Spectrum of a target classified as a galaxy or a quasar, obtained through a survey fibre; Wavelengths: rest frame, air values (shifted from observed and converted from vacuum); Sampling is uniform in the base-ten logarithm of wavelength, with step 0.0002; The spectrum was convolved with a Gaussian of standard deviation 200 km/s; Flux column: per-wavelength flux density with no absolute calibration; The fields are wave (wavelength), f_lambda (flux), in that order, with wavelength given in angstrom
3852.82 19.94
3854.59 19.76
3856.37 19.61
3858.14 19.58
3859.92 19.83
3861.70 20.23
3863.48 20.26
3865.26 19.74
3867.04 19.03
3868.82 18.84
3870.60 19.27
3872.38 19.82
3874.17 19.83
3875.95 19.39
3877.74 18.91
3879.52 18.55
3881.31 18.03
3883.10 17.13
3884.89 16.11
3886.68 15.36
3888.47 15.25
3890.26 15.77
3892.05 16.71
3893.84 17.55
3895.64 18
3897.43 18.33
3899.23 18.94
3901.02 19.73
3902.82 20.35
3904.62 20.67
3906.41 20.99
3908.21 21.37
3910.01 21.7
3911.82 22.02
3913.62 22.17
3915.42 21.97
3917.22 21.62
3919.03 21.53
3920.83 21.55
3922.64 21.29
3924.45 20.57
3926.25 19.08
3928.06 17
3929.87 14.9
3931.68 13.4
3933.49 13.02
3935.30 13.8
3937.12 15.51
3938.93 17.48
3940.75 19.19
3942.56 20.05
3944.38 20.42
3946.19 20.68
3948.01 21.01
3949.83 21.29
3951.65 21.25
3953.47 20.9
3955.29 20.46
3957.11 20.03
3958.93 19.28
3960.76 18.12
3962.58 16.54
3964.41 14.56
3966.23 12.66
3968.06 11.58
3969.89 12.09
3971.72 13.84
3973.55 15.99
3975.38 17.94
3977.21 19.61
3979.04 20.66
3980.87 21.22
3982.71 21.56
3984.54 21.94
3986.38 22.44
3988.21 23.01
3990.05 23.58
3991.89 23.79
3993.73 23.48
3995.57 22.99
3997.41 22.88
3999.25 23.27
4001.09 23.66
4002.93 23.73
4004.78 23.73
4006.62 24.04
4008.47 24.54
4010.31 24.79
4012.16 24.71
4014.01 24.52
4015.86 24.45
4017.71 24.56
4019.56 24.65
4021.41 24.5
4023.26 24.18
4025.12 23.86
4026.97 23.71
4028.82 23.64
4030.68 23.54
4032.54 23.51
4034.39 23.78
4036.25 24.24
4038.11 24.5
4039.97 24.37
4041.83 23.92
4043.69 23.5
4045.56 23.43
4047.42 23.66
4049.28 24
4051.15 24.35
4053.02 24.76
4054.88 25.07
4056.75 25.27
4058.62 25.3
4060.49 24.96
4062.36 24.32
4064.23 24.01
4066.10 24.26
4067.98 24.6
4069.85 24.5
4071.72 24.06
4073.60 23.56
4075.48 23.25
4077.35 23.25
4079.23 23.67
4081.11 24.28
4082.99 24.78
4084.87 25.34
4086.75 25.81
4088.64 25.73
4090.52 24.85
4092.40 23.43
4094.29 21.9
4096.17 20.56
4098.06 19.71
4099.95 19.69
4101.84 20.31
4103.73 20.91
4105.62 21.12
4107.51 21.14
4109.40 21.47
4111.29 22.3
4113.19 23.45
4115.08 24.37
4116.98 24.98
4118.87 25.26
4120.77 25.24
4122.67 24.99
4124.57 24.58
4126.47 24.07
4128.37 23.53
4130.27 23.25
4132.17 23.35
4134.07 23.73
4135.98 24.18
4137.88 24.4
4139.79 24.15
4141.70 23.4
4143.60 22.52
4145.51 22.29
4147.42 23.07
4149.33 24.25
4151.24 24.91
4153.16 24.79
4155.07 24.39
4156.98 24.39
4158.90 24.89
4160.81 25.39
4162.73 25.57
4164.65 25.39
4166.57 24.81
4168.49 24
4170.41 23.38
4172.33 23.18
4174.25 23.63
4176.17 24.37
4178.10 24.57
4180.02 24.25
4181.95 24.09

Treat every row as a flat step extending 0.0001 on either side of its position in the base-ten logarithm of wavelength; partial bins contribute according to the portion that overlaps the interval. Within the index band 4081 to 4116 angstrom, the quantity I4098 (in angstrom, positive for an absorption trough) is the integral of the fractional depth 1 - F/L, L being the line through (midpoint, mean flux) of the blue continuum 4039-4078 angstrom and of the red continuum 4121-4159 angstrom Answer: 2.1 angstrom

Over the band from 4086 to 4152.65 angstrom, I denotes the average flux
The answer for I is 23.2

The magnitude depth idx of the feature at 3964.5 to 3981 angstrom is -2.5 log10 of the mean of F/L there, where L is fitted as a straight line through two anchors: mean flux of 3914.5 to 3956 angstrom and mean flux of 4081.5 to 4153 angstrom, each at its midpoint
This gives 0.25 mag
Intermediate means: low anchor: 19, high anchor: 23.3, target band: 15.9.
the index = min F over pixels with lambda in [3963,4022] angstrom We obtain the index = 11.58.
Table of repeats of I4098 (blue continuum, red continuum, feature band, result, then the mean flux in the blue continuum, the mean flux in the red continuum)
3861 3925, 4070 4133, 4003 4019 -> -2.06 angstrom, 19.4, 23.3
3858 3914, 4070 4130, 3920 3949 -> 2.79 angstrom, 19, 23.3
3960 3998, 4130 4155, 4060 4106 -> -2.73 angstrom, 19.1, 23.8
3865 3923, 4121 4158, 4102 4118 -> 0.69 angstrom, 19.3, 23.9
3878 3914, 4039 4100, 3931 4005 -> 5.66 angstrom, 18.7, 23.9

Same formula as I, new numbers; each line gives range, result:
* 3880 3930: 19.2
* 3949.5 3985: 18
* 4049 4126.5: 23.6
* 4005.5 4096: 24.2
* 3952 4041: 21.6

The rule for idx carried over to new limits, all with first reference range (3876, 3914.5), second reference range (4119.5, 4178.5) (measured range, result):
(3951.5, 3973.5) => 0.212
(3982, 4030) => -0.126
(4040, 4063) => -0.107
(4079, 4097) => -0.057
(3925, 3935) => 0.244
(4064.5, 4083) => -0.067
